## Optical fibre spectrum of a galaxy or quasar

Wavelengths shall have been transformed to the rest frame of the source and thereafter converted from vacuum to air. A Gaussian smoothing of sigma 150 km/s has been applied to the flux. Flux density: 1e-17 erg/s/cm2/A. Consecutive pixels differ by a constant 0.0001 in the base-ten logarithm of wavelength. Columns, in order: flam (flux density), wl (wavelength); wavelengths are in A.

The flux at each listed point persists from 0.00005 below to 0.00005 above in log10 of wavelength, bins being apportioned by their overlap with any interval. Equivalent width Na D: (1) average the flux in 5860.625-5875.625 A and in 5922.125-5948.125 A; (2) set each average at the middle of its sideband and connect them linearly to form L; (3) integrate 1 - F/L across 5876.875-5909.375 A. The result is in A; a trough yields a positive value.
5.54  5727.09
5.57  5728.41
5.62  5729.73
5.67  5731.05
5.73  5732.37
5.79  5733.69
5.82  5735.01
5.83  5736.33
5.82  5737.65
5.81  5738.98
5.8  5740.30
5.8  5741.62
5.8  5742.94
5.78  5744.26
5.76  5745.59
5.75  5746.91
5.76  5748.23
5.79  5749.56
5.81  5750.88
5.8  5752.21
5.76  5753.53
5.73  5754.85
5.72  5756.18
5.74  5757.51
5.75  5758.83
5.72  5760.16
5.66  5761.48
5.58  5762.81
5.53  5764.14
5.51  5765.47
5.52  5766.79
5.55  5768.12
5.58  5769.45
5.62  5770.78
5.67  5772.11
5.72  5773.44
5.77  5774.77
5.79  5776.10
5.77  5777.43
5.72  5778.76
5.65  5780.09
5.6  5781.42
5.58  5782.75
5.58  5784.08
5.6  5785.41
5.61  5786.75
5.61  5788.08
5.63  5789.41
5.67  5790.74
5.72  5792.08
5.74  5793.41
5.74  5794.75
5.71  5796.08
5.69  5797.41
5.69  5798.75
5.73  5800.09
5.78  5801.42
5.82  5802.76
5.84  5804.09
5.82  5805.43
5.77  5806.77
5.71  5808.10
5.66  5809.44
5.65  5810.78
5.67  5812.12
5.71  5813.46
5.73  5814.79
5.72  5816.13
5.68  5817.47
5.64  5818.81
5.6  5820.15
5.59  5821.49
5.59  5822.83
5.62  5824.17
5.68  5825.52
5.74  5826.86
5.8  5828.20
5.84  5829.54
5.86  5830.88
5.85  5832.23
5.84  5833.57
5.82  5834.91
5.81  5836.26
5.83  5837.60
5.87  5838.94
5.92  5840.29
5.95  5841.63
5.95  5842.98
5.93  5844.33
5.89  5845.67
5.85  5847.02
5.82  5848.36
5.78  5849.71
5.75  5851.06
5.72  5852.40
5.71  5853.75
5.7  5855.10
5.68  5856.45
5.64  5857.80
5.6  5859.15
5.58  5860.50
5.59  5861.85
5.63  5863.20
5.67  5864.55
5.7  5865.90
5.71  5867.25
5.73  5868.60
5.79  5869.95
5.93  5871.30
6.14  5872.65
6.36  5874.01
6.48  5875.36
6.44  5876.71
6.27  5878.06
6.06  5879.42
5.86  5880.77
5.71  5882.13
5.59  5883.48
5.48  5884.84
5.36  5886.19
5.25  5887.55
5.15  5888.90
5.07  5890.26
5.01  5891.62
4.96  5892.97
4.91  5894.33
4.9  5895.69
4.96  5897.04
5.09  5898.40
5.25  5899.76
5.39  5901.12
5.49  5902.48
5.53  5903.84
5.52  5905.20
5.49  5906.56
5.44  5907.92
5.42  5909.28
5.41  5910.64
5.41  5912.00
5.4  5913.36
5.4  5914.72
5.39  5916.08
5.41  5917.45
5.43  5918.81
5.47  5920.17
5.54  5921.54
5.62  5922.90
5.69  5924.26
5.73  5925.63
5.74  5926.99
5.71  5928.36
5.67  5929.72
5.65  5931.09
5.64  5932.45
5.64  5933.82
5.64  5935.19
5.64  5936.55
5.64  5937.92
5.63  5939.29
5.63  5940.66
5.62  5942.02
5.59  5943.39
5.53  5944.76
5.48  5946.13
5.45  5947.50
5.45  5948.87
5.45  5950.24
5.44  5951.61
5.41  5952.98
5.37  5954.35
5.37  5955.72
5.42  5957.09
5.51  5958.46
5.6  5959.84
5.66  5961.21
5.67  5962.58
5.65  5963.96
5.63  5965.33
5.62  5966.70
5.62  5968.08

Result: 2.1 A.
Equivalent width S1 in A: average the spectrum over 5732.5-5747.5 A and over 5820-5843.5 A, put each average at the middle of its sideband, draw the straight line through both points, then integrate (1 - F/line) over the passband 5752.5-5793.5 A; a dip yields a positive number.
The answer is 0.95 A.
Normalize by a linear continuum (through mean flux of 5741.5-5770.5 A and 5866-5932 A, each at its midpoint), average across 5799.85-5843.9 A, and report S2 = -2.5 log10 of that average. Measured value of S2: -0.025 mag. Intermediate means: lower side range 5.7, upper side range 5.55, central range 5.76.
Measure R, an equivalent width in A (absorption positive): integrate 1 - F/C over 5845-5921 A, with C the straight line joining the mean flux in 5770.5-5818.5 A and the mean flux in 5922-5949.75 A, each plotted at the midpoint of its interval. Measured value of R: 1.0 A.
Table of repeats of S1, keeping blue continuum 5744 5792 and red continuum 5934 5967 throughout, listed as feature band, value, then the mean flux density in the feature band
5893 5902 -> 0.8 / 5.08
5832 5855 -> -0.9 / 5.84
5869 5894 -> -0.5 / 5.71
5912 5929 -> 0.1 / 5.54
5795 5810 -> -0.3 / 5.75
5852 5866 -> -0.1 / 5.65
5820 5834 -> -0.2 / 5.73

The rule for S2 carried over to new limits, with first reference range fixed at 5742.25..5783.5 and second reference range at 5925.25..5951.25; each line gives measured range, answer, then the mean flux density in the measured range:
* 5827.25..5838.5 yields -0.03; 5.83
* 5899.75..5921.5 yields 0.04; 5.44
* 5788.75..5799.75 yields 0.00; 5.7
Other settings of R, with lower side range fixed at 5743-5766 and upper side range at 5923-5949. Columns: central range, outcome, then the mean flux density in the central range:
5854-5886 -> -1.0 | 5.83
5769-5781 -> 0.0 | 5.7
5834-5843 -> -0.3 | 5.87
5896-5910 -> 0.7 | 5.35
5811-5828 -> 0.0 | 5.67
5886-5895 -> 0.9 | 5.09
